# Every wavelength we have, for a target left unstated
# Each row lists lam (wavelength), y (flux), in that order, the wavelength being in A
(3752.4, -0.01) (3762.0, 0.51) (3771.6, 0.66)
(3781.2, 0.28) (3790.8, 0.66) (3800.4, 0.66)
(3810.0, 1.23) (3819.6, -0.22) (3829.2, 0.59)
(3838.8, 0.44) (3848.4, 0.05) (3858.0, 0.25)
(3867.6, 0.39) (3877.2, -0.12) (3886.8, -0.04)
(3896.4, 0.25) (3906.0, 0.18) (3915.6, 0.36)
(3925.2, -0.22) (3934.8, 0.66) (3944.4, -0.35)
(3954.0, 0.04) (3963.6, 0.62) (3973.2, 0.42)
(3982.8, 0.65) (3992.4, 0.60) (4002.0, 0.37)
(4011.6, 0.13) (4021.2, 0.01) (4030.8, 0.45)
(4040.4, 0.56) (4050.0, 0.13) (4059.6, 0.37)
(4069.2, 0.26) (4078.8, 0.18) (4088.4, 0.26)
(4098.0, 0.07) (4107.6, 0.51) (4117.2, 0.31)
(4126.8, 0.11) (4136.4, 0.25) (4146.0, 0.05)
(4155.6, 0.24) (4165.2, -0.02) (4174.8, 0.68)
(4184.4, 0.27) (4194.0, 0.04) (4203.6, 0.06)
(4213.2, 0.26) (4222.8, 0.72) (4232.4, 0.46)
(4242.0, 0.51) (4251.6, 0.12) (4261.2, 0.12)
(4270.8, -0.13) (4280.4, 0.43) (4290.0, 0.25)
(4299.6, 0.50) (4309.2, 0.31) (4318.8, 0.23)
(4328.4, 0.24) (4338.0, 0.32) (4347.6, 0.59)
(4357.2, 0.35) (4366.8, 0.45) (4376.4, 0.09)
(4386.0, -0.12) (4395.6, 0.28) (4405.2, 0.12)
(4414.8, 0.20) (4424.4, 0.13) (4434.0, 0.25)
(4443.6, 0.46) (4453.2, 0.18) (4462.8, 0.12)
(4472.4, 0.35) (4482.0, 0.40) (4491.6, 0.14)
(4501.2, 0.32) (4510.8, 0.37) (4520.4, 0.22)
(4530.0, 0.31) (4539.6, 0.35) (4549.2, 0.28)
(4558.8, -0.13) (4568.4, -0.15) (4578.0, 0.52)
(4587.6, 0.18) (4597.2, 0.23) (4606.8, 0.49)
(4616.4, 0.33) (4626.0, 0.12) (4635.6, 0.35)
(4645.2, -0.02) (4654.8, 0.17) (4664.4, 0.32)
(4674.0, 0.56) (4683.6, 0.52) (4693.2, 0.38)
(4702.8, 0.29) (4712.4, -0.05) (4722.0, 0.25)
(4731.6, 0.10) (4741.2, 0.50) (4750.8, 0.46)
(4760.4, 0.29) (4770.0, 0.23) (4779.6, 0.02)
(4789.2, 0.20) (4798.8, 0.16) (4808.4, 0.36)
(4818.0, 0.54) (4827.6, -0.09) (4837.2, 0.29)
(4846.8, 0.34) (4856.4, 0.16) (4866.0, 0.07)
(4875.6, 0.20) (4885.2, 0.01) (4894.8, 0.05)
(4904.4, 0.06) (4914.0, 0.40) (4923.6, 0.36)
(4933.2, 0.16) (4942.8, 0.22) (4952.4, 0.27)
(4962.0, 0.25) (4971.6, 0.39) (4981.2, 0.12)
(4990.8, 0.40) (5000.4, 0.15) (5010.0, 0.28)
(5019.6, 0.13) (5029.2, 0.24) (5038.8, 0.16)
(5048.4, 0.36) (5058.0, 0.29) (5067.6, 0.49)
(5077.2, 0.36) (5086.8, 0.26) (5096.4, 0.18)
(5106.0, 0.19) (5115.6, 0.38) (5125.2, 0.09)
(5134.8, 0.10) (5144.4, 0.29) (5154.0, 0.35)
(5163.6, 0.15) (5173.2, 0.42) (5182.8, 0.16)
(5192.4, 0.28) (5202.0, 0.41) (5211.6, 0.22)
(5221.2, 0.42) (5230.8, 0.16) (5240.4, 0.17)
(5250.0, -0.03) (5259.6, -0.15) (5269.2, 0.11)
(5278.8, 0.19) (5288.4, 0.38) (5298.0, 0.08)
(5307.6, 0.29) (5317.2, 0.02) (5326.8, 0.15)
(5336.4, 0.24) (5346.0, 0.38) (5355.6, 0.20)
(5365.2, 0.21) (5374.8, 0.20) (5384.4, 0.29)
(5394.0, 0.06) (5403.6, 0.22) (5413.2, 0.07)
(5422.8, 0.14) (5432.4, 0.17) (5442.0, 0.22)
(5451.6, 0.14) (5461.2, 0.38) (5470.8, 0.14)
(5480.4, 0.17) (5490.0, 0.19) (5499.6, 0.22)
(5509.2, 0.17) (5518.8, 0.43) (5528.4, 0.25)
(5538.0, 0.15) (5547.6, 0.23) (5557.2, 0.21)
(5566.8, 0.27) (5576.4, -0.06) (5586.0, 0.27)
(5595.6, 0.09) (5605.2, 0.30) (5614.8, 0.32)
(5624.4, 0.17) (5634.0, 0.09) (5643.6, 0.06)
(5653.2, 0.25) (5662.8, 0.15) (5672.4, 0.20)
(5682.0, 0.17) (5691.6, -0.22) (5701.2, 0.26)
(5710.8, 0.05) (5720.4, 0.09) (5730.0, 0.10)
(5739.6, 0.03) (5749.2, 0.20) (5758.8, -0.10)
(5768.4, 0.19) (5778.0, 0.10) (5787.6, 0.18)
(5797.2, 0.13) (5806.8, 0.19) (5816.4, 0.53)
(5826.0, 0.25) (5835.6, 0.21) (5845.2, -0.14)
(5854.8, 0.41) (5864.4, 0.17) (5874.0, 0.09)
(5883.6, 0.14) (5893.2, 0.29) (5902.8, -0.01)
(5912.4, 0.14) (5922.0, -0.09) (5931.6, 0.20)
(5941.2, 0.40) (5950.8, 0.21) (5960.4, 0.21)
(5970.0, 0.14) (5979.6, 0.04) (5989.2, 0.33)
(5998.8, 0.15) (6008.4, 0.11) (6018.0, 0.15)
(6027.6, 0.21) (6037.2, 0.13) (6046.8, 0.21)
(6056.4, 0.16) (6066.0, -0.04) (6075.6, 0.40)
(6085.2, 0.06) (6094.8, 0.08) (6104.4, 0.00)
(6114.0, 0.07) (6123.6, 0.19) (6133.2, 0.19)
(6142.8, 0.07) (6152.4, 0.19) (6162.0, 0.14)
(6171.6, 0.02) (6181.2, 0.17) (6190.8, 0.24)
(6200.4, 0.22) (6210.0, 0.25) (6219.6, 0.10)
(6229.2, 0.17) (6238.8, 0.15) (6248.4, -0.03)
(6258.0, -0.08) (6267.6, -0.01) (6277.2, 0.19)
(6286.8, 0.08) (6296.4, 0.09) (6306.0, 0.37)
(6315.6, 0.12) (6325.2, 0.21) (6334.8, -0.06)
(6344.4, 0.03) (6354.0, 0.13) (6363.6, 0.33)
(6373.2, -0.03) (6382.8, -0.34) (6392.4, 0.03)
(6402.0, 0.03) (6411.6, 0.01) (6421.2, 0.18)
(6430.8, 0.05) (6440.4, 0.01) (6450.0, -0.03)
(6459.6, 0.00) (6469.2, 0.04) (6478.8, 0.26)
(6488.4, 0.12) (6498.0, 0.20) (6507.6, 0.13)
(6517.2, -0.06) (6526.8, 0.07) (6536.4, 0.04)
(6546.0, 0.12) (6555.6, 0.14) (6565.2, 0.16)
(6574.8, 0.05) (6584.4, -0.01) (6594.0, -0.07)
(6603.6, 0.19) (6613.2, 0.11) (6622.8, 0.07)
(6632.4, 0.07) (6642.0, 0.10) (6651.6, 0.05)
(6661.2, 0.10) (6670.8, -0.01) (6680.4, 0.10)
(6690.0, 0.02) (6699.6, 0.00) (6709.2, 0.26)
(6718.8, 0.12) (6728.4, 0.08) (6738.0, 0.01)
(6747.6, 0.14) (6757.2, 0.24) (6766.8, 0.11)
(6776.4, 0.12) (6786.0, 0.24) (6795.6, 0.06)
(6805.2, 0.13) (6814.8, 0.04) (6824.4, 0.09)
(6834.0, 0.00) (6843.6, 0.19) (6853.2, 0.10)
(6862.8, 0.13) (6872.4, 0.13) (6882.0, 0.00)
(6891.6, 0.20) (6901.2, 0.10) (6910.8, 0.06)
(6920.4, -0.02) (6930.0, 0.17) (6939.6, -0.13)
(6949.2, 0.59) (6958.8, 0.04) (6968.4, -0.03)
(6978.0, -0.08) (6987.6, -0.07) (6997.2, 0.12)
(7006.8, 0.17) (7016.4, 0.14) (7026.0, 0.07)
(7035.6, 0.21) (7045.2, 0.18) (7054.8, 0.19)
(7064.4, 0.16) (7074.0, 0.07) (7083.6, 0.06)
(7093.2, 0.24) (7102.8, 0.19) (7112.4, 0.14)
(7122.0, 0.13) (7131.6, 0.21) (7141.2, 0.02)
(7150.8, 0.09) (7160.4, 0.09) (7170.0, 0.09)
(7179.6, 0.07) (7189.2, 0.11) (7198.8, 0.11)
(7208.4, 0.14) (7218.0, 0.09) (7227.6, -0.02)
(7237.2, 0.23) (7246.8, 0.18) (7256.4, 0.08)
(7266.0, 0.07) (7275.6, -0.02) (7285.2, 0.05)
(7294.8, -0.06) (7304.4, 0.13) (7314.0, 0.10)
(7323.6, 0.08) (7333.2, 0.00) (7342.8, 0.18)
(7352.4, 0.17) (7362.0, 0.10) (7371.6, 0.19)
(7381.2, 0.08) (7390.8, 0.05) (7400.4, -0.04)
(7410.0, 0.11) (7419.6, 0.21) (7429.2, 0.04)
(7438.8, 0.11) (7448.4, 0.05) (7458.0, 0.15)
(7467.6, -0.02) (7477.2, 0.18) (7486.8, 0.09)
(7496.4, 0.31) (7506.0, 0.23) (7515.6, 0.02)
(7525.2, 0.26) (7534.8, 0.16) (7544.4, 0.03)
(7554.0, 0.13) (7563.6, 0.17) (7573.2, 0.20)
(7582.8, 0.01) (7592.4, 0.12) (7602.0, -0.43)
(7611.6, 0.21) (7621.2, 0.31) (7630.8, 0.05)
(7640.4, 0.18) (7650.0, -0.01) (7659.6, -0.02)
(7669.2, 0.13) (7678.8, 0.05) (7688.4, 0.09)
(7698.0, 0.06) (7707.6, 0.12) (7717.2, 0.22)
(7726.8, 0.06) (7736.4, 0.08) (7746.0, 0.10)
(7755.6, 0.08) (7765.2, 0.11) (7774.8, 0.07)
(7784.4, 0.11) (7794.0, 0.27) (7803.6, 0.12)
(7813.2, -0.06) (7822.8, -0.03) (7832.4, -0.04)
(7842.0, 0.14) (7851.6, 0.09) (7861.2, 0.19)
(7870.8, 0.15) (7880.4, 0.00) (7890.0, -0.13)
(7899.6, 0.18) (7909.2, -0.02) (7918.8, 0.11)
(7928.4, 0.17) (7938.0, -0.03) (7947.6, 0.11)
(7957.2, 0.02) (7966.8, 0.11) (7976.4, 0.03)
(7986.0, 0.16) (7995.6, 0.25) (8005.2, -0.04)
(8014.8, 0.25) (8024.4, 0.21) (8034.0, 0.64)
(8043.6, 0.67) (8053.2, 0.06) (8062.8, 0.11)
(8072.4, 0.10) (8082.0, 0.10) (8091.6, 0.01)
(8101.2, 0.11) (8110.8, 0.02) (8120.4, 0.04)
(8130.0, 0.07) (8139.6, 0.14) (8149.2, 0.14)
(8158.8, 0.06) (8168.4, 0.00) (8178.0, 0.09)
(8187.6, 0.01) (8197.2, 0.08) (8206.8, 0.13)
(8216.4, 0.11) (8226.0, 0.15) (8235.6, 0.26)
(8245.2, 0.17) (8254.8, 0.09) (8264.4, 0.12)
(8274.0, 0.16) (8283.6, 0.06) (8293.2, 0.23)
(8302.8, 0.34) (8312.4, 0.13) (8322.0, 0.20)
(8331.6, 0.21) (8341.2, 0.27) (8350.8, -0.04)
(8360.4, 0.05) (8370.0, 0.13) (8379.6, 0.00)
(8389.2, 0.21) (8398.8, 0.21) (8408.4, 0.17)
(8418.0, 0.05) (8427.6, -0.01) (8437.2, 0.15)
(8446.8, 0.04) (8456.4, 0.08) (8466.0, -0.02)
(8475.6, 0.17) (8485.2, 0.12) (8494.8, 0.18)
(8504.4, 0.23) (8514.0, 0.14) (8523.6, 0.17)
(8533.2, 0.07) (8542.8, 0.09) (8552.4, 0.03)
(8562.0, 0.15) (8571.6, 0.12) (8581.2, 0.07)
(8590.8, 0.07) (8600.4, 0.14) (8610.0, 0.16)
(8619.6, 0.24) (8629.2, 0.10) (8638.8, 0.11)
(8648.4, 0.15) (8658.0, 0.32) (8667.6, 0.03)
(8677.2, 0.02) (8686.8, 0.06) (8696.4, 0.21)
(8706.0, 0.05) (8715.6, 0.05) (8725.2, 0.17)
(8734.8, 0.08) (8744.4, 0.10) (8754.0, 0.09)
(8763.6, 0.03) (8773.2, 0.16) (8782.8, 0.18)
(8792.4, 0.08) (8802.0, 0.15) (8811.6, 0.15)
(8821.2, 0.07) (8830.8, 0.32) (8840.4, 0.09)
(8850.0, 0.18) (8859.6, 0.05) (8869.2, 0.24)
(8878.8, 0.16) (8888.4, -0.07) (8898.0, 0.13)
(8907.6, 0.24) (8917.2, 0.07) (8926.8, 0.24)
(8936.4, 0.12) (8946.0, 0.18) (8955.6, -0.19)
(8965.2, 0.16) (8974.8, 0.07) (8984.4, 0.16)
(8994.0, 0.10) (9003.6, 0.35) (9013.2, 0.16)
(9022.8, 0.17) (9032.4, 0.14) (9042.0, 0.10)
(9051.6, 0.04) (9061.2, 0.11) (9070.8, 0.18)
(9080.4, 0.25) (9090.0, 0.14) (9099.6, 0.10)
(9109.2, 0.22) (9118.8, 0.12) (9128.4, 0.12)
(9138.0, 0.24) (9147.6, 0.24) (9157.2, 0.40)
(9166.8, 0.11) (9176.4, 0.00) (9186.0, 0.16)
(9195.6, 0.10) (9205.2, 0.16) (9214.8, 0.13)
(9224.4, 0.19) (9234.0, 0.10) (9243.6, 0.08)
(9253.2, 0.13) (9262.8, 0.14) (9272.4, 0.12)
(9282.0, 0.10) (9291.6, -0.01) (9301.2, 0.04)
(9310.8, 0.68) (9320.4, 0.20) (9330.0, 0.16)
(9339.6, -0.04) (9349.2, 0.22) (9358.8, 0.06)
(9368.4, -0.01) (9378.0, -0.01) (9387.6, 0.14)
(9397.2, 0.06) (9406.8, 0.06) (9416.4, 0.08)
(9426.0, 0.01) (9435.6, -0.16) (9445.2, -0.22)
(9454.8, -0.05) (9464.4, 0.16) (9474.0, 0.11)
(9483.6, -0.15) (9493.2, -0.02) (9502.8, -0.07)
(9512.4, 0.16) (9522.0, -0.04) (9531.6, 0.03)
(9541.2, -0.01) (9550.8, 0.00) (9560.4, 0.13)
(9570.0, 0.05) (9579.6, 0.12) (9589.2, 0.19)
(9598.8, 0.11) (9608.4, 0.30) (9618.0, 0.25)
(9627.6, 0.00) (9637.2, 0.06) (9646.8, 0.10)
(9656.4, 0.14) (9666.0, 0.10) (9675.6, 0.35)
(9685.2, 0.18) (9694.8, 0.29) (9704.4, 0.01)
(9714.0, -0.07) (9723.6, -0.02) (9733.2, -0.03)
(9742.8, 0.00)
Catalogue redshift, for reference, 1.16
